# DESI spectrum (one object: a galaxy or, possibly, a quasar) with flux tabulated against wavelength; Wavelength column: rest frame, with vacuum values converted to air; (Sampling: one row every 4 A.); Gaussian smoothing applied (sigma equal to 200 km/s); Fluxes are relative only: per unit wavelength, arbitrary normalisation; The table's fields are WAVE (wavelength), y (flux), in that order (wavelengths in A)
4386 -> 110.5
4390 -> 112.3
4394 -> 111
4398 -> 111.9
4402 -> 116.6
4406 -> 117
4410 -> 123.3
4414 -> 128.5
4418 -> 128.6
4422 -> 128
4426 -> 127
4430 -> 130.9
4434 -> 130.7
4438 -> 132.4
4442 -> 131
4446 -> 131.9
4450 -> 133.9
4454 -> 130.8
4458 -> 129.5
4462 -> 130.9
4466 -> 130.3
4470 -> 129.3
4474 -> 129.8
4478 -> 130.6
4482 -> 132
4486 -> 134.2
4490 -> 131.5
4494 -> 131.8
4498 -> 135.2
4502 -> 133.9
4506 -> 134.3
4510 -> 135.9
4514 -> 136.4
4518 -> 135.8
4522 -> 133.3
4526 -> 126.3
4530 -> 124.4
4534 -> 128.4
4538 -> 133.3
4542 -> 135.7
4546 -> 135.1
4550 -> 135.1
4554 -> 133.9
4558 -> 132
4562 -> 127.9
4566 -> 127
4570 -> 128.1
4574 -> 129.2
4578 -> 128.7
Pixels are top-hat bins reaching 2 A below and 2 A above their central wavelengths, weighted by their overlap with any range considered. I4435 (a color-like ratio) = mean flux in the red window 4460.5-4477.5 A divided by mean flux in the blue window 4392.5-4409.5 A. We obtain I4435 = 1.13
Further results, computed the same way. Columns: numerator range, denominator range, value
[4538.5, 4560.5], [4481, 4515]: 1.00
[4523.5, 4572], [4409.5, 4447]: 1.01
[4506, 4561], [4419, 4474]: 1.02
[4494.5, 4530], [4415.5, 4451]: 1.02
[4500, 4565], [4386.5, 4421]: 1.12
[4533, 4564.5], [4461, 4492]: 1.01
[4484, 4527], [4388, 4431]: 1.10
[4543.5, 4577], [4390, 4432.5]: 1.07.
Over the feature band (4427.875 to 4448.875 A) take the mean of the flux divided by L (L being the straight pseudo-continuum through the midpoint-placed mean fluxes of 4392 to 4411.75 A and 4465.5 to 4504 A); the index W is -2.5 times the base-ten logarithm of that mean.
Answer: -0.07 mag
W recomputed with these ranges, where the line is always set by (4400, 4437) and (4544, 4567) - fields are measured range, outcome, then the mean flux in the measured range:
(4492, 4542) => -0.02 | 133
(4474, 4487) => -0.03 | 132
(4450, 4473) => -0.02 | 130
